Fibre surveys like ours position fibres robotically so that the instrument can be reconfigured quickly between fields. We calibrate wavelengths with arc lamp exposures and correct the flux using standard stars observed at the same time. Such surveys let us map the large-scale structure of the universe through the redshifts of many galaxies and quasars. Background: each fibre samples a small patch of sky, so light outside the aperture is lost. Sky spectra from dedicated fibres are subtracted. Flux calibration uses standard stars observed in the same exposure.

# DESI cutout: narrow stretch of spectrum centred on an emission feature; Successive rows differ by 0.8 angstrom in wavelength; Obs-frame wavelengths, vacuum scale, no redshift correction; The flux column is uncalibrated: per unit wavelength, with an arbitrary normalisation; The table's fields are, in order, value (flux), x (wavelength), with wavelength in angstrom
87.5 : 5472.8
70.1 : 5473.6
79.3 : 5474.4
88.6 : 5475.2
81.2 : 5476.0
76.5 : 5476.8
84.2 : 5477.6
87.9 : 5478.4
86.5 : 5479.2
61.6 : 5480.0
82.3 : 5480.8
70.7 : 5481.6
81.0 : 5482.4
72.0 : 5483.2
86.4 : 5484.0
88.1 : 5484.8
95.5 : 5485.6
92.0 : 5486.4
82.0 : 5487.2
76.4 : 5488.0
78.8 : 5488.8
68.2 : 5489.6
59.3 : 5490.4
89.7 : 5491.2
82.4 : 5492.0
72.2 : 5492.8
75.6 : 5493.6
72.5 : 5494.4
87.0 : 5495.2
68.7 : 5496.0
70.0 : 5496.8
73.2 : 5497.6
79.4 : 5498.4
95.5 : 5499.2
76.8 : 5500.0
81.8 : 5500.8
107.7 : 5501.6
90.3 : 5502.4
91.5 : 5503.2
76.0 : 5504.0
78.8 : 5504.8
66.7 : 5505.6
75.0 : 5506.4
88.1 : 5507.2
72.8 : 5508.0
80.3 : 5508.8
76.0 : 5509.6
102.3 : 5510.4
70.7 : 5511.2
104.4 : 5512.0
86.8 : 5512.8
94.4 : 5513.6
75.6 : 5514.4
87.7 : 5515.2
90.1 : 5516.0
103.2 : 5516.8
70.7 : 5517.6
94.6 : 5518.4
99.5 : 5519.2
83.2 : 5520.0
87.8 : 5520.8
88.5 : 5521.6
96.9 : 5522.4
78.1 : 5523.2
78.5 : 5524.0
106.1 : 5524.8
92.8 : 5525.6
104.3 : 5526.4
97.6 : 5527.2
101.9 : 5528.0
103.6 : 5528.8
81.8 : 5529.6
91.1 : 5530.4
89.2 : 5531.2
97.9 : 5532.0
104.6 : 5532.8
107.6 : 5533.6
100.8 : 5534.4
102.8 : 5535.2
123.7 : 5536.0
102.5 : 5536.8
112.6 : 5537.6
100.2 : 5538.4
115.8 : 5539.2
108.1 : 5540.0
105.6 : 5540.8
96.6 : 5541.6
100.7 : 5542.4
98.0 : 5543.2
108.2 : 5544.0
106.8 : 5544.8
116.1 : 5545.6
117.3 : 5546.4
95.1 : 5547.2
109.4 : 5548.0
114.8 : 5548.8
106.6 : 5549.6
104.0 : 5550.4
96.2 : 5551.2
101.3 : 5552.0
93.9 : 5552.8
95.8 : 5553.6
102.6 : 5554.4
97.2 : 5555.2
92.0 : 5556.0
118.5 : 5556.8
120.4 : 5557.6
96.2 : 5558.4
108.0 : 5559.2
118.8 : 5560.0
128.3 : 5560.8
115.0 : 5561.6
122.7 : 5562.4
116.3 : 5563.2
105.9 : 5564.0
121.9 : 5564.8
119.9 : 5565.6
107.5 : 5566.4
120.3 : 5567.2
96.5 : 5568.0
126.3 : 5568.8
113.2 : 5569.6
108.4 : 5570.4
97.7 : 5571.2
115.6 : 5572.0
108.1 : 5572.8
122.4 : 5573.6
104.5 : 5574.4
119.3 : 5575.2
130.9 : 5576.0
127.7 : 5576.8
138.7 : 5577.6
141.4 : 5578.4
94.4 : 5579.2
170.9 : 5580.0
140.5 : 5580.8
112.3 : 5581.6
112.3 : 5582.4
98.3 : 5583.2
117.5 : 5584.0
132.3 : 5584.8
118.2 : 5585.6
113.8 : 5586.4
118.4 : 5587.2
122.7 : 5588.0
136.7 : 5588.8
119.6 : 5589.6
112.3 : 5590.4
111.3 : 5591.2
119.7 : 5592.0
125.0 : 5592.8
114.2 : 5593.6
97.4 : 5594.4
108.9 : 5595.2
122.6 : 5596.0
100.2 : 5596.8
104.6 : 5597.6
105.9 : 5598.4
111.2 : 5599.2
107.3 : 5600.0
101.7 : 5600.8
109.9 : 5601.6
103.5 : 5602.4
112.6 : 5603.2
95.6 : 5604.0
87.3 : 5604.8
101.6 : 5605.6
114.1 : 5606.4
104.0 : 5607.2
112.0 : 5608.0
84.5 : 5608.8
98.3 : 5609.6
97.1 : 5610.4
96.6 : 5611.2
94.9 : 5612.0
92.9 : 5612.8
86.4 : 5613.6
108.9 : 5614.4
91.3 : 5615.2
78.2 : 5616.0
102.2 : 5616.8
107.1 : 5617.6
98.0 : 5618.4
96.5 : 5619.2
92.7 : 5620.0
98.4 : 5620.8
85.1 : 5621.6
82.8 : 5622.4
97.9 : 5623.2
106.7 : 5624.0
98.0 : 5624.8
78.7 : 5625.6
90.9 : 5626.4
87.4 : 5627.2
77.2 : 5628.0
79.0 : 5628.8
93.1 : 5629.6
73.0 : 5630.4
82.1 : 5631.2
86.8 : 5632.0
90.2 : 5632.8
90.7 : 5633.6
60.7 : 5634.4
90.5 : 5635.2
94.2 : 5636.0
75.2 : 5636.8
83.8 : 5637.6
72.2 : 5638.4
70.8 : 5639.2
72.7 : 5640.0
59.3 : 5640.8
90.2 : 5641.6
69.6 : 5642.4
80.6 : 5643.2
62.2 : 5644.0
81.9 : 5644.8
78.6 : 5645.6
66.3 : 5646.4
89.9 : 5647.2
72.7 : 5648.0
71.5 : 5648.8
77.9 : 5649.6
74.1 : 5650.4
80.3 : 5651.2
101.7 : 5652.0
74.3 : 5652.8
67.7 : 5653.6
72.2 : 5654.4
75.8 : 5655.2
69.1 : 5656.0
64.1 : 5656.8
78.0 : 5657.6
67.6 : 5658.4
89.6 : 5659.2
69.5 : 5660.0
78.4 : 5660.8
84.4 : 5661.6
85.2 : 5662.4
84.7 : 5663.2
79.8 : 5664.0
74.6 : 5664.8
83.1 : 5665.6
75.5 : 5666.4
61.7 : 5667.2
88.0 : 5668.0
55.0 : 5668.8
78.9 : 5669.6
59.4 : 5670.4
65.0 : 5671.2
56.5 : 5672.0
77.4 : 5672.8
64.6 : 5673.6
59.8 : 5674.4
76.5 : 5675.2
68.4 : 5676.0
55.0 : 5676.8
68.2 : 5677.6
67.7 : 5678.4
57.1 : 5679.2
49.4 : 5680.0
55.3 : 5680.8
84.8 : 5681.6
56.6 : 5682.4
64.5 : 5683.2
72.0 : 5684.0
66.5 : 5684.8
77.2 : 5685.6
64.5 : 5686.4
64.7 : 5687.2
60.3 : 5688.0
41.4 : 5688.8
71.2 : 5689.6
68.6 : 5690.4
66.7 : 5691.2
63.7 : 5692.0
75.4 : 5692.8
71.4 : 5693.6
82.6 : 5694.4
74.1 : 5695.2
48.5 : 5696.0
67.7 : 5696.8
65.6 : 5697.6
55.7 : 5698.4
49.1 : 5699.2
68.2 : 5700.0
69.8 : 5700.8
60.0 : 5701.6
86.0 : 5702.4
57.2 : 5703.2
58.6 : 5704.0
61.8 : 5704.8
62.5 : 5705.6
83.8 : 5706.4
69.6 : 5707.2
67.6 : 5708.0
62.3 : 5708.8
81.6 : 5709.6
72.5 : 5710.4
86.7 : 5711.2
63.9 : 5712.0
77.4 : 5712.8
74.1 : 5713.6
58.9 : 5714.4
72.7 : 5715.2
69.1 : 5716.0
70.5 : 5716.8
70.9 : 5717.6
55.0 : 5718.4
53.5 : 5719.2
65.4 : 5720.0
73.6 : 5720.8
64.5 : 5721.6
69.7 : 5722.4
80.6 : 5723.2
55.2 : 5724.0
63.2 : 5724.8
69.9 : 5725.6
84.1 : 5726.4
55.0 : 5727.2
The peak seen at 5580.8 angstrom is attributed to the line C III]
